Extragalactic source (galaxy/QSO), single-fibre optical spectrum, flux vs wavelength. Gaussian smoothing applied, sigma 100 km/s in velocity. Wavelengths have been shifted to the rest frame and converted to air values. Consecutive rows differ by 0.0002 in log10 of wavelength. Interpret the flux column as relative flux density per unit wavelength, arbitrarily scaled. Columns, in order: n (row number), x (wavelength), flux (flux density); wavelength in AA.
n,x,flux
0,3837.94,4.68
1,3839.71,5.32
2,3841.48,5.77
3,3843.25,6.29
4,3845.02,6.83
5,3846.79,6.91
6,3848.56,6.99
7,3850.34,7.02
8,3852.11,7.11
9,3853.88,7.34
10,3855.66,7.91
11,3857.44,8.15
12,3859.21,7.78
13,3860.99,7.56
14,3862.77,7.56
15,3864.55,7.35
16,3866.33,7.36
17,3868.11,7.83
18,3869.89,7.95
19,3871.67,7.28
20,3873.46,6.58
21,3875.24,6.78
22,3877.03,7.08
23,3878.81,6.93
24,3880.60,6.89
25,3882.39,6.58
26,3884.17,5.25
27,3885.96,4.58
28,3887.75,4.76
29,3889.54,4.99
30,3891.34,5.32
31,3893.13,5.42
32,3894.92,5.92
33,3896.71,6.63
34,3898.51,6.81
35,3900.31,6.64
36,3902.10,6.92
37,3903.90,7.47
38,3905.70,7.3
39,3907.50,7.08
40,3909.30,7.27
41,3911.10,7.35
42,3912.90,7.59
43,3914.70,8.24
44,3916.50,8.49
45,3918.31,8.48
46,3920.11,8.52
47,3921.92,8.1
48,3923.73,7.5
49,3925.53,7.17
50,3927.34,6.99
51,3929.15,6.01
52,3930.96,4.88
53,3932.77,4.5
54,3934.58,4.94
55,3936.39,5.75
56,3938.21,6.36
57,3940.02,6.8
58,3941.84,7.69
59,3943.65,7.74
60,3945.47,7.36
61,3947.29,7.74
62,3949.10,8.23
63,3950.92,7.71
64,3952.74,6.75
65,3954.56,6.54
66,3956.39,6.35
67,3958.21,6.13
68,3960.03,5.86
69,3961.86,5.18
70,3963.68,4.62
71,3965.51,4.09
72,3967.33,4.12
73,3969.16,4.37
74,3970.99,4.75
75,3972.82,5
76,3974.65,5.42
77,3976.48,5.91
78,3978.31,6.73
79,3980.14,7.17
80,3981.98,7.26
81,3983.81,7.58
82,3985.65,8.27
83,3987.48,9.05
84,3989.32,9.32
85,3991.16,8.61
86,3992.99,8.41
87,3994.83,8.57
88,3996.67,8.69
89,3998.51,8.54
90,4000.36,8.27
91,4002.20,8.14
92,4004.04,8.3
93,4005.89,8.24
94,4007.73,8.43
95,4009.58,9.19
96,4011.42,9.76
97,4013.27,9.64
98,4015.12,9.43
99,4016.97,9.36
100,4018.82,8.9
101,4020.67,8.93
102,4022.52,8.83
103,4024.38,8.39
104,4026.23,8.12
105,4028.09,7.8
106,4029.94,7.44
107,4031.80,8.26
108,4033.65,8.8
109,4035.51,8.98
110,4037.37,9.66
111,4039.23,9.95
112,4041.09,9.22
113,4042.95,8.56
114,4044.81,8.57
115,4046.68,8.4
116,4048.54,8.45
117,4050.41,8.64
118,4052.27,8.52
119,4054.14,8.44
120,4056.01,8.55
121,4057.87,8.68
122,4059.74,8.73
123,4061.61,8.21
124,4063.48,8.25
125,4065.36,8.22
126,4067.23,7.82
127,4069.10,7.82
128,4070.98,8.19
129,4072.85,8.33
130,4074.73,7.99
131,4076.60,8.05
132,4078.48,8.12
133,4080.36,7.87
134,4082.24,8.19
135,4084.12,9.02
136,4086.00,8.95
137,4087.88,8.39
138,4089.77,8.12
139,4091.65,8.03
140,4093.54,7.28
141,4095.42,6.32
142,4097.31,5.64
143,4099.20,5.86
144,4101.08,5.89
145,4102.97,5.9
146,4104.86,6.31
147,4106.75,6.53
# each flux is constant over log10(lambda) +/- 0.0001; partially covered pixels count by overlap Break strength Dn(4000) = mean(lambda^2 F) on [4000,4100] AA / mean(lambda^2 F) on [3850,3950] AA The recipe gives 1.30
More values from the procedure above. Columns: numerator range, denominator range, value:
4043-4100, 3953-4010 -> 1.20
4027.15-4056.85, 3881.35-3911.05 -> 1.49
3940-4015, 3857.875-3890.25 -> 1.14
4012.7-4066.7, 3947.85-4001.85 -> 1.31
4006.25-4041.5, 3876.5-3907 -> 1.53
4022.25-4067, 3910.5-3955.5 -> 1.28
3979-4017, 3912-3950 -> 1.25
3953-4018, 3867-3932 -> 1.12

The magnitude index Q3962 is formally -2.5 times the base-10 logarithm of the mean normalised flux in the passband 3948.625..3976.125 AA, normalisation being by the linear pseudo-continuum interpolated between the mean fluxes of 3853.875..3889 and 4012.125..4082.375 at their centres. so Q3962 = 0.35 mag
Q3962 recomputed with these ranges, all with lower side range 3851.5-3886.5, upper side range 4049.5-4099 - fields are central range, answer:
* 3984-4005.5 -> -0.111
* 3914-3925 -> -0.117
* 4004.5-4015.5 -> -0.168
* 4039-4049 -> -0.115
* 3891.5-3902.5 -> 0.152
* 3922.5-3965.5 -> 0.161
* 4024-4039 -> -0.086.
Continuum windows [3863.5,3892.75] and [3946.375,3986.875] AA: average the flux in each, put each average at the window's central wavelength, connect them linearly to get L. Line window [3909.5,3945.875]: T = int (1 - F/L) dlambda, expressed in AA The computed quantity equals -4.1 AA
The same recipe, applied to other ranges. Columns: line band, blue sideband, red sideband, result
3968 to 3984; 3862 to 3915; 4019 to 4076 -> 3.69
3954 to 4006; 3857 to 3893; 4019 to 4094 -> 5.74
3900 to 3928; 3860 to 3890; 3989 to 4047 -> -1.32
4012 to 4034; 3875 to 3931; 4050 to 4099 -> -2.89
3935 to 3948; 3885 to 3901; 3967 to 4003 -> -0.93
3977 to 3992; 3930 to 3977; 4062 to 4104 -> -3.72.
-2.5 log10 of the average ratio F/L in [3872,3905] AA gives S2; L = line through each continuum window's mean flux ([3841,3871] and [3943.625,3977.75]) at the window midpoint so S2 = 0.109 mag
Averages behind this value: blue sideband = 7.3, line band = 6.22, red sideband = 5.95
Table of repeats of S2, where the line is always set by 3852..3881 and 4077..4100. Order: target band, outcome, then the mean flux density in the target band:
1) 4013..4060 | -0.15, 8.73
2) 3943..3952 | -0.04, 7.74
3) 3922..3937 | 0.22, 6.09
